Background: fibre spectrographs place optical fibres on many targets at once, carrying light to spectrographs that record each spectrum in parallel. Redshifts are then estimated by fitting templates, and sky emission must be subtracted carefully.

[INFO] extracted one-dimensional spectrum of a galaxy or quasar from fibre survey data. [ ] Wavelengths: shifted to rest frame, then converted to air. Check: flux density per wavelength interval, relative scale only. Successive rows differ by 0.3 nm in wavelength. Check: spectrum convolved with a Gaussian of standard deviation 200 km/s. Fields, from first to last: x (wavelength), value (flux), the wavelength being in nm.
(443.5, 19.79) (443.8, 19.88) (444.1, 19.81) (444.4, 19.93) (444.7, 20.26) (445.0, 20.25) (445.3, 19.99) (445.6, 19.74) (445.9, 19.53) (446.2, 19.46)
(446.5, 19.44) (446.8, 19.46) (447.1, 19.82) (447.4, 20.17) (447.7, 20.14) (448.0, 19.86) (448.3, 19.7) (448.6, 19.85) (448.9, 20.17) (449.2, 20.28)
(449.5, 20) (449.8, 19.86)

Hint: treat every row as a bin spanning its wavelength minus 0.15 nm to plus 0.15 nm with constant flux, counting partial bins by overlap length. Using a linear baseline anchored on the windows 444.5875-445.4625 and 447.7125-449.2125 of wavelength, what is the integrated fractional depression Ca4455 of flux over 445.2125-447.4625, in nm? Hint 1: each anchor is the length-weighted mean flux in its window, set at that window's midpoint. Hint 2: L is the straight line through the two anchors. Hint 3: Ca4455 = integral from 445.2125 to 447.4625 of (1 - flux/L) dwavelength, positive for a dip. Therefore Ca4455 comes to 0.05 nm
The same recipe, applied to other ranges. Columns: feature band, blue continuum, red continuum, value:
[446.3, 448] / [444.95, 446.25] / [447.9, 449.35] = 0.007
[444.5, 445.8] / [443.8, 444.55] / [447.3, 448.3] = -0.008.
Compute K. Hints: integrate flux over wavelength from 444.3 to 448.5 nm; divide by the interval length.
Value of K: 19.8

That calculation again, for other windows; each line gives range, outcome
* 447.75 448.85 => 19.9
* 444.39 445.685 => 20.1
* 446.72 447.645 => 19.9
